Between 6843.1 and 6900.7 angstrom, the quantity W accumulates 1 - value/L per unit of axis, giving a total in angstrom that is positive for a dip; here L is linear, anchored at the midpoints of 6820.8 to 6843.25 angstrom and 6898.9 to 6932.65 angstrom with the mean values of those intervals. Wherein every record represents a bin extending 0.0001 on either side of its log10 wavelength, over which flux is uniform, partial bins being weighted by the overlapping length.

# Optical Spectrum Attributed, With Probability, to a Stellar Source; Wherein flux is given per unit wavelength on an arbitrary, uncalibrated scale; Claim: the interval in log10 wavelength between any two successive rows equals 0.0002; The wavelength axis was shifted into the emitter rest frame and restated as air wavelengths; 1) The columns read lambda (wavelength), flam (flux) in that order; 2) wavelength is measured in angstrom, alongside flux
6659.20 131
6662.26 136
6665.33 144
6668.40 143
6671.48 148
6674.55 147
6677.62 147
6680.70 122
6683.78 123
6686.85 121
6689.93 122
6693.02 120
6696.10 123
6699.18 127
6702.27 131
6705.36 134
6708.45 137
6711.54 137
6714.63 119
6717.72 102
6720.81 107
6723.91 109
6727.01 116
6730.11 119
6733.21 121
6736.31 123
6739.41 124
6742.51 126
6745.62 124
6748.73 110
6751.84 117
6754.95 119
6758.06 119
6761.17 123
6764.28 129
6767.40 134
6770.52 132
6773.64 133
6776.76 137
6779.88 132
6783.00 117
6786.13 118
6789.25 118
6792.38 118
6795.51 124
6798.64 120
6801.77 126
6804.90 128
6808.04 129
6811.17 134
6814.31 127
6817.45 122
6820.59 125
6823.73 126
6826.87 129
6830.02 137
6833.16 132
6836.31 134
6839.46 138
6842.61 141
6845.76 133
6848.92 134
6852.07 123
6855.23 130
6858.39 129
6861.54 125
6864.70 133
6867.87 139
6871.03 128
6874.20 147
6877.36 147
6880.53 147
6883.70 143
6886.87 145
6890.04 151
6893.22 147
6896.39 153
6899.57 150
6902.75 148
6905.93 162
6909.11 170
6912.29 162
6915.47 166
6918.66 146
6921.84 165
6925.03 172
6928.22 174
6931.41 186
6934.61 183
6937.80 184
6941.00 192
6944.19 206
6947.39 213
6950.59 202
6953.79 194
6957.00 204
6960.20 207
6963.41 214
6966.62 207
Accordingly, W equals 3.4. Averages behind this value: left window 133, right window 164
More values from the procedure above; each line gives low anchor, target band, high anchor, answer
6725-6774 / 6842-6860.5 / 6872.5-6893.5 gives 1.3 angstrom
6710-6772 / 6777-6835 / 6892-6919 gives 3.8 angstrom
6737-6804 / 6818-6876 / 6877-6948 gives 5.5 angstrom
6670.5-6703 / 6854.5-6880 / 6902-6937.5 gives 3.8 angstrom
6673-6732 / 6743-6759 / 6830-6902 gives 1.3 angstrom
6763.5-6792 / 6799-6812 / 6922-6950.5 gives 0.9 angstrom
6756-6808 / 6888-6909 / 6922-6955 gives 2.4 angstrom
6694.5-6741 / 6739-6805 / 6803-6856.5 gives 1.2 angstrom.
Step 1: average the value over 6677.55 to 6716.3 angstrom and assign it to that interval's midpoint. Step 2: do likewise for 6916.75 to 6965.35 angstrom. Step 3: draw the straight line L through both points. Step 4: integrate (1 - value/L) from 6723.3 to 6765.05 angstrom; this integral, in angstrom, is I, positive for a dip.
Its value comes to 5.74 angstrom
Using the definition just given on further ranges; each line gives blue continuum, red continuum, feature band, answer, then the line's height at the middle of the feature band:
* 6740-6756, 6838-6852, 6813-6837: 0.5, 132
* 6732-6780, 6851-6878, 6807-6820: 0.2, 129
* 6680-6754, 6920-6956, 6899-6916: 1.8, 179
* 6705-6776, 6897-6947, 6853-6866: 2.2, 155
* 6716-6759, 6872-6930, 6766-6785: -0.7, 126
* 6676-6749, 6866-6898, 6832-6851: 0.6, 139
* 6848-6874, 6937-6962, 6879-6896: 0.5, 152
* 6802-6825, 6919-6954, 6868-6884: 1.6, 157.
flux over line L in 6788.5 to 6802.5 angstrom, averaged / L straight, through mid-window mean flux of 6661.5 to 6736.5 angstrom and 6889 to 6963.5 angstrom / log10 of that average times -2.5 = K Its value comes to 0.22 mag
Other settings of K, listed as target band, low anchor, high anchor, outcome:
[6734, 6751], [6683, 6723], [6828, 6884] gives 0.04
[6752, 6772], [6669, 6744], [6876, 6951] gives 0.09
